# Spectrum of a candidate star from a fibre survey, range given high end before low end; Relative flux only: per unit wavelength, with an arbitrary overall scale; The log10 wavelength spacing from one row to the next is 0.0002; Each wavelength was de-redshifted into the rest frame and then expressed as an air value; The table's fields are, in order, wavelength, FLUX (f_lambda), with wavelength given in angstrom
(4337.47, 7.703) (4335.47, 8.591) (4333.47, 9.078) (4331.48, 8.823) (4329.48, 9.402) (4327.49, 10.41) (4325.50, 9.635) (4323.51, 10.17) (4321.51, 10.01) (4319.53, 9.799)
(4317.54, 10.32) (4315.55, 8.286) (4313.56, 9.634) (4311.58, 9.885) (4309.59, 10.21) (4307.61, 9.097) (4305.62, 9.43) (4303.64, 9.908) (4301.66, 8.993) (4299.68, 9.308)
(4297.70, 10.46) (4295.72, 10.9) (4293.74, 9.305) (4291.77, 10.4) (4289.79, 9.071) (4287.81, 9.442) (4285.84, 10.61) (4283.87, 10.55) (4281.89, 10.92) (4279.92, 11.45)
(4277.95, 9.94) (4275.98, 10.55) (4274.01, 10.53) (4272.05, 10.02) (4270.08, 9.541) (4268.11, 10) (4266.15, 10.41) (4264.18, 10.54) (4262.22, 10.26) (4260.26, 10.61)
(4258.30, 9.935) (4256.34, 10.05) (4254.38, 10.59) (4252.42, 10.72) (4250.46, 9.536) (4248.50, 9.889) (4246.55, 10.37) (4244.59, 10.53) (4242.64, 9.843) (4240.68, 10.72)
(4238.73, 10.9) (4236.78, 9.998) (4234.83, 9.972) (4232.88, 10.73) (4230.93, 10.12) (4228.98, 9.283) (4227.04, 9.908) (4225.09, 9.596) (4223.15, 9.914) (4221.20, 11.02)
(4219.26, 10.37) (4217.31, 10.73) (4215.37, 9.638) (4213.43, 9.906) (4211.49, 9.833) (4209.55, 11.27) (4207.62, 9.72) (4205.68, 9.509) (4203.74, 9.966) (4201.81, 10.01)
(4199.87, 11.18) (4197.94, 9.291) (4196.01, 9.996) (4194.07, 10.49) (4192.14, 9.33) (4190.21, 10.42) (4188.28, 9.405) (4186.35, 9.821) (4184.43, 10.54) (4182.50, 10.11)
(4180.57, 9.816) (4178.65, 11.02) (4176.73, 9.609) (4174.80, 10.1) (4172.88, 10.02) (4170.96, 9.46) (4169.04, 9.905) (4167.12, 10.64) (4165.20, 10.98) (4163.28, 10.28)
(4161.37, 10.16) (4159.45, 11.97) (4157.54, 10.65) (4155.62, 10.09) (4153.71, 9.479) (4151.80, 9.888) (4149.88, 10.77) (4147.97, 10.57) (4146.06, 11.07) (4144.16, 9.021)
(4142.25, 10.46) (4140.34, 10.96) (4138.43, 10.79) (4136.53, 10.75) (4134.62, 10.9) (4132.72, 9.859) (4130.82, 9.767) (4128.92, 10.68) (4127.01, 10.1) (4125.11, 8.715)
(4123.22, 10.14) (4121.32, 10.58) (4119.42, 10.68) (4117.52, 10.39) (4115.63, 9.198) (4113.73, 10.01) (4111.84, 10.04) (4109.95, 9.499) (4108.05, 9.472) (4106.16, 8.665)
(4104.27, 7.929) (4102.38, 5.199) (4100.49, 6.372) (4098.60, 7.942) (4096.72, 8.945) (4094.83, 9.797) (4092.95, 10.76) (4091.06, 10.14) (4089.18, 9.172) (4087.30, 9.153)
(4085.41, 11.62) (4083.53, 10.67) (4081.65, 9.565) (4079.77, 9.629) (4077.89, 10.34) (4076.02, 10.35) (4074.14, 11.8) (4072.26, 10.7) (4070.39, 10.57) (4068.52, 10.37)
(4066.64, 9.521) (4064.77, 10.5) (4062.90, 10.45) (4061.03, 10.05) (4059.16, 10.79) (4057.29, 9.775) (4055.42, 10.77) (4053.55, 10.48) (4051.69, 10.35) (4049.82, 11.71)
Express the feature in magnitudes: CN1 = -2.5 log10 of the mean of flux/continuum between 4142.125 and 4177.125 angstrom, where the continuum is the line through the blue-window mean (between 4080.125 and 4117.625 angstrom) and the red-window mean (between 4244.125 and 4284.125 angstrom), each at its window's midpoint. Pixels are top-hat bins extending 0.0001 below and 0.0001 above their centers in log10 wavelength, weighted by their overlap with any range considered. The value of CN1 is -0.07 mag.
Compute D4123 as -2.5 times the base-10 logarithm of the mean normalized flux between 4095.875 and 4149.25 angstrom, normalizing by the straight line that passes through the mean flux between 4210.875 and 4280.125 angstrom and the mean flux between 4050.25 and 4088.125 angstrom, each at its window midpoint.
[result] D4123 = 0.08 mag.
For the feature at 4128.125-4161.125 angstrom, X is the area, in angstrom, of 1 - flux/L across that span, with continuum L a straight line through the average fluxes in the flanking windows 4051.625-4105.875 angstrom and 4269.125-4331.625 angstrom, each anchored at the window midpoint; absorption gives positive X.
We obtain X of -2.1 angstrom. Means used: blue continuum 9.76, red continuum 9.92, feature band 10.4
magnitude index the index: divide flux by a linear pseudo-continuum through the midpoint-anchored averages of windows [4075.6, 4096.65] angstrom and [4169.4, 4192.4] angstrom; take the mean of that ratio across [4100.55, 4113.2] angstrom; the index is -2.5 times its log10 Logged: 0.197 mag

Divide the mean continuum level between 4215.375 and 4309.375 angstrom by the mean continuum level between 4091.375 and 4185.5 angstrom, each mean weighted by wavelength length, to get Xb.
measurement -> 1.0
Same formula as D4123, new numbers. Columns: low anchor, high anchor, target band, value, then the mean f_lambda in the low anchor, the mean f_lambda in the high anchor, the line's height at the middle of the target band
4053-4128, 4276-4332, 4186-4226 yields -0.03 mag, 9.76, 9.89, 9.83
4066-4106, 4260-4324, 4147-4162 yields -0.08 mag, 9.53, 10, 9.69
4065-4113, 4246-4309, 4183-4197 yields -0.02 mag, 9.54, 10.1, 9.84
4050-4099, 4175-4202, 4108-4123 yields 0.02 mag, 10.2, 10.1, 10.2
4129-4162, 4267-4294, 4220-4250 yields 0.01 mag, 10.4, 10.2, 10.3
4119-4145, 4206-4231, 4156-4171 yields -0.04 mag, 10.2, 10.1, 10.2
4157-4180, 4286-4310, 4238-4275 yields -0.03 mag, 10.4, 9.73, 9.94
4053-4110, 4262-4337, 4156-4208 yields -0.04 mag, 9.7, 9.87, 9.78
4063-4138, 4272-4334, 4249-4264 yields -0.04 mag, 9.77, 9.9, 9.87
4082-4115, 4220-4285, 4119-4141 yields -0.10 mag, 9.15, 10.3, 9.38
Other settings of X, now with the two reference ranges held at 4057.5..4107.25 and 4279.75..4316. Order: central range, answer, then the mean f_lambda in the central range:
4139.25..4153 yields -0.9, 10.4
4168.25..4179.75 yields -0.3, 10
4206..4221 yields -0.7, 10.2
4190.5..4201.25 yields -0.3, 10.1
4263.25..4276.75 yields -0.5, 10.2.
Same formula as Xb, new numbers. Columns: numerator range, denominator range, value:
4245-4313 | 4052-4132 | 1.03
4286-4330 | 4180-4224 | 0.97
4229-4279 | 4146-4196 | 1.00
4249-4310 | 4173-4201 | 1.00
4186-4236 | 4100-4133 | 1.08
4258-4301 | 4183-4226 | 1.01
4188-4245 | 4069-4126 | 1.05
